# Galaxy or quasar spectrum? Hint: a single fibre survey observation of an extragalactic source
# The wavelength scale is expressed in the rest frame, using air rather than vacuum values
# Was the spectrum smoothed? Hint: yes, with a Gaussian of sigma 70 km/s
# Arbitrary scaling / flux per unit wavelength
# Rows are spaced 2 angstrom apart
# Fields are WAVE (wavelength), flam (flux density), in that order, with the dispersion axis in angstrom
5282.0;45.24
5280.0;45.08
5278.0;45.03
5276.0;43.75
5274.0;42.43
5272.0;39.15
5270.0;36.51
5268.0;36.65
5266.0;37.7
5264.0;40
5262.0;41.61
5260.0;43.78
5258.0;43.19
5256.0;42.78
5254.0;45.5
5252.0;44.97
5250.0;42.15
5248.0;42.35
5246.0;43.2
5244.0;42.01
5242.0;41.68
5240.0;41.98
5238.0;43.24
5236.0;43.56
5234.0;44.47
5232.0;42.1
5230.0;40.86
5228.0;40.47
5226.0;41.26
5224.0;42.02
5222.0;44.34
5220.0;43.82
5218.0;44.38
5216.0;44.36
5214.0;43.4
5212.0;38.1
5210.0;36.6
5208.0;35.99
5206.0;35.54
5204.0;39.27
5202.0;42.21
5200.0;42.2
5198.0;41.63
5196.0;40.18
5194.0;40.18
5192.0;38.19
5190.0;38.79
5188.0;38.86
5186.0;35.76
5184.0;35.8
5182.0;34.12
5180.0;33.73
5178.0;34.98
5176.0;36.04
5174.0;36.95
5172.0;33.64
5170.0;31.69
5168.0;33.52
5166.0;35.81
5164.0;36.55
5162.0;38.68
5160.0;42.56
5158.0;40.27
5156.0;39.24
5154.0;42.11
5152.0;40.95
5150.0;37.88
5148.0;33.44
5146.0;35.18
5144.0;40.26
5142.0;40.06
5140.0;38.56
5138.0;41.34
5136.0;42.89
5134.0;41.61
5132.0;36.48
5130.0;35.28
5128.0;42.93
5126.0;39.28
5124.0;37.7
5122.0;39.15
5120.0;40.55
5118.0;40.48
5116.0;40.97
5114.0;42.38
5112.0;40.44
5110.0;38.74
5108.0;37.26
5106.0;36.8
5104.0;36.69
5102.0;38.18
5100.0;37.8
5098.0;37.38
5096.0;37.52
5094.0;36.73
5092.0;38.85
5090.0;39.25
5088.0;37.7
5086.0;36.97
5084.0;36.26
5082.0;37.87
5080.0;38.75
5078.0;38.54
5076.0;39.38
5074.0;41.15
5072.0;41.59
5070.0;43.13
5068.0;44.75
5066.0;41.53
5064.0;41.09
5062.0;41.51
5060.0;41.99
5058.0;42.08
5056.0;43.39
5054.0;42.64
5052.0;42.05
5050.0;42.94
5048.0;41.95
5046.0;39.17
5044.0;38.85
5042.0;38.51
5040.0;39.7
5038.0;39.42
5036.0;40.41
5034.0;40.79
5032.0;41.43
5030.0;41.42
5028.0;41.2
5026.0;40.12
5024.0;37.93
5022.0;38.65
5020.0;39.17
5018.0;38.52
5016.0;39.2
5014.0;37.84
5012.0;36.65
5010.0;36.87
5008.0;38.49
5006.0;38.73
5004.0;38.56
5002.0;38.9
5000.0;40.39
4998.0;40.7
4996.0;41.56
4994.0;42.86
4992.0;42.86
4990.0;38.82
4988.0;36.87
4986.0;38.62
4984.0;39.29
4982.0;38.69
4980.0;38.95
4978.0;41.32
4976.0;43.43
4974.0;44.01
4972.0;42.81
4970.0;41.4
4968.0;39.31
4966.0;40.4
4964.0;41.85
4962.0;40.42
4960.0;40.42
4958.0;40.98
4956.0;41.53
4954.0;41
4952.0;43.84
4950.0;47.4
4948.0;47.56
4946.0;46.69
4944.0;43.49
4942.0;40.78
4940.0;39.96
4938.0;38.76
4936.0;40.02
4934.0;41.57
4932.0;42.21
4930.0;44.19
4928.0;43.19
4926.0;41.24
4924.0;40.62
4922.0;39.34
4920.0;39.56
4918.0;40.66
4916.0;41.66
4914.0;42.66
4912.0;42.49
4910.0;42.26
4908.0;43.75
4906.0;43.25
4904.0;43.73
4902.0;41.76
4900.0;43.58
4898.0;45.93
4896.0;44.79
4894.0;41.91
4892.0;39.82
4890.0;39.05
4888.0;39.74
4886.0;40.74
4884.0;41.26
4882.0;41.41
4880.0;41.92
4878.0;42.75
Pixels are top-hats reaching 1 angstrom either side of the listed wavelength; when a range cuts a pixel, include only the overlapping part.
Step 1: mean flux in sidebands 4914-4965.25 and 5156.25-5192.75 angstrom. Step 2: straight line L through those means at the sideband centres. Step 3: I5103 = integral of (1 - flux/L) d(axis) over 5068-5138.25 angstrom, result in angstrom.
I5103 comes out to -1.8 angstrom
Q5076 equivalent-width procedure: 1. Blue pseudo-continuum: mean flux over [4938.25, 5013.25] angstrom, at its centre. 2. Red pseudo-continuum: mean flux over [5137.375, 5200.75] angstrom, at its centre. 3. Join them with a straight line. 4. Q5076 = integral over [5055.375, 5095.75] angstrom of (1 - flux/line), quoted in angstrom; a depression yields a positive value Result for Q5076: -0.76 angstrom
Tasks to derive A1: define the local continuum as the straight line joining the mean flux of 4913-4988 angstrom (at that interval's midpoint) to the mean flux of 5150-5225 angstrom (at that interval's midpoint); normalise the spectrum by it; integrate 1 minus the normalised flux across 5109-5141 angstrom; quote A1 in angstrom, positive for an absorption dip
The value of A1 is -0.4 angstrom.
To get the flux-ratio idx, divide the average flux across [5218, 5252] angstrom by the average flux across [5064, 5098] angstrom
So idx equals 1.1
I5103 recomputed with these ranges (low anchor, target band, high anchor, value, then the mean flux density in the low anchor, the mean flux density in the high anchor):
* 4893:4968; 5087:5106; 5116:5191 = 0.65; 42.3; 38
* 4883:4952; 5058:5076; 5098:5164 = -0.82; 42.2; 39.2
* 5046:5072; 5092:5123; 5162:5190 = 0.53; 42.3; 35.4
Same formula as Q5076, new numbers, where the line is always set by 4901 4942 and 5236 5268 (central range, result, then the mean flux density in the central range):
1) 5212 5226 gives -0.3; 43.1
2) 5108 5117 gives 0.4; 40.3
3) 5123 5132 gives 0.7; 38.5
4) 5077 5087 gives 1.0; 37.7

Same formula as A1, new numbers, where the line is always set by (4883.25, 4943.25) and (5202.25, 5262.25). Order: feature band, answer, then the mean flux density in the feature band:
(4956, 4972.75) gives 0.3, 41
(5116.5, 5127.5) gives 0.6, 39.7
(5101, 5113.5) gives 1.1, 38.2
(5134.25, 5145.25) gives 0.3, 40.6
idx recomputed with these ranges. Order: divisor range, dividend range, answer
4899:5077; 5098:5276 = 0.97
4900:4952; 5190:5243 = 0.97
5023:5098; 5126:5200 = 0.95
